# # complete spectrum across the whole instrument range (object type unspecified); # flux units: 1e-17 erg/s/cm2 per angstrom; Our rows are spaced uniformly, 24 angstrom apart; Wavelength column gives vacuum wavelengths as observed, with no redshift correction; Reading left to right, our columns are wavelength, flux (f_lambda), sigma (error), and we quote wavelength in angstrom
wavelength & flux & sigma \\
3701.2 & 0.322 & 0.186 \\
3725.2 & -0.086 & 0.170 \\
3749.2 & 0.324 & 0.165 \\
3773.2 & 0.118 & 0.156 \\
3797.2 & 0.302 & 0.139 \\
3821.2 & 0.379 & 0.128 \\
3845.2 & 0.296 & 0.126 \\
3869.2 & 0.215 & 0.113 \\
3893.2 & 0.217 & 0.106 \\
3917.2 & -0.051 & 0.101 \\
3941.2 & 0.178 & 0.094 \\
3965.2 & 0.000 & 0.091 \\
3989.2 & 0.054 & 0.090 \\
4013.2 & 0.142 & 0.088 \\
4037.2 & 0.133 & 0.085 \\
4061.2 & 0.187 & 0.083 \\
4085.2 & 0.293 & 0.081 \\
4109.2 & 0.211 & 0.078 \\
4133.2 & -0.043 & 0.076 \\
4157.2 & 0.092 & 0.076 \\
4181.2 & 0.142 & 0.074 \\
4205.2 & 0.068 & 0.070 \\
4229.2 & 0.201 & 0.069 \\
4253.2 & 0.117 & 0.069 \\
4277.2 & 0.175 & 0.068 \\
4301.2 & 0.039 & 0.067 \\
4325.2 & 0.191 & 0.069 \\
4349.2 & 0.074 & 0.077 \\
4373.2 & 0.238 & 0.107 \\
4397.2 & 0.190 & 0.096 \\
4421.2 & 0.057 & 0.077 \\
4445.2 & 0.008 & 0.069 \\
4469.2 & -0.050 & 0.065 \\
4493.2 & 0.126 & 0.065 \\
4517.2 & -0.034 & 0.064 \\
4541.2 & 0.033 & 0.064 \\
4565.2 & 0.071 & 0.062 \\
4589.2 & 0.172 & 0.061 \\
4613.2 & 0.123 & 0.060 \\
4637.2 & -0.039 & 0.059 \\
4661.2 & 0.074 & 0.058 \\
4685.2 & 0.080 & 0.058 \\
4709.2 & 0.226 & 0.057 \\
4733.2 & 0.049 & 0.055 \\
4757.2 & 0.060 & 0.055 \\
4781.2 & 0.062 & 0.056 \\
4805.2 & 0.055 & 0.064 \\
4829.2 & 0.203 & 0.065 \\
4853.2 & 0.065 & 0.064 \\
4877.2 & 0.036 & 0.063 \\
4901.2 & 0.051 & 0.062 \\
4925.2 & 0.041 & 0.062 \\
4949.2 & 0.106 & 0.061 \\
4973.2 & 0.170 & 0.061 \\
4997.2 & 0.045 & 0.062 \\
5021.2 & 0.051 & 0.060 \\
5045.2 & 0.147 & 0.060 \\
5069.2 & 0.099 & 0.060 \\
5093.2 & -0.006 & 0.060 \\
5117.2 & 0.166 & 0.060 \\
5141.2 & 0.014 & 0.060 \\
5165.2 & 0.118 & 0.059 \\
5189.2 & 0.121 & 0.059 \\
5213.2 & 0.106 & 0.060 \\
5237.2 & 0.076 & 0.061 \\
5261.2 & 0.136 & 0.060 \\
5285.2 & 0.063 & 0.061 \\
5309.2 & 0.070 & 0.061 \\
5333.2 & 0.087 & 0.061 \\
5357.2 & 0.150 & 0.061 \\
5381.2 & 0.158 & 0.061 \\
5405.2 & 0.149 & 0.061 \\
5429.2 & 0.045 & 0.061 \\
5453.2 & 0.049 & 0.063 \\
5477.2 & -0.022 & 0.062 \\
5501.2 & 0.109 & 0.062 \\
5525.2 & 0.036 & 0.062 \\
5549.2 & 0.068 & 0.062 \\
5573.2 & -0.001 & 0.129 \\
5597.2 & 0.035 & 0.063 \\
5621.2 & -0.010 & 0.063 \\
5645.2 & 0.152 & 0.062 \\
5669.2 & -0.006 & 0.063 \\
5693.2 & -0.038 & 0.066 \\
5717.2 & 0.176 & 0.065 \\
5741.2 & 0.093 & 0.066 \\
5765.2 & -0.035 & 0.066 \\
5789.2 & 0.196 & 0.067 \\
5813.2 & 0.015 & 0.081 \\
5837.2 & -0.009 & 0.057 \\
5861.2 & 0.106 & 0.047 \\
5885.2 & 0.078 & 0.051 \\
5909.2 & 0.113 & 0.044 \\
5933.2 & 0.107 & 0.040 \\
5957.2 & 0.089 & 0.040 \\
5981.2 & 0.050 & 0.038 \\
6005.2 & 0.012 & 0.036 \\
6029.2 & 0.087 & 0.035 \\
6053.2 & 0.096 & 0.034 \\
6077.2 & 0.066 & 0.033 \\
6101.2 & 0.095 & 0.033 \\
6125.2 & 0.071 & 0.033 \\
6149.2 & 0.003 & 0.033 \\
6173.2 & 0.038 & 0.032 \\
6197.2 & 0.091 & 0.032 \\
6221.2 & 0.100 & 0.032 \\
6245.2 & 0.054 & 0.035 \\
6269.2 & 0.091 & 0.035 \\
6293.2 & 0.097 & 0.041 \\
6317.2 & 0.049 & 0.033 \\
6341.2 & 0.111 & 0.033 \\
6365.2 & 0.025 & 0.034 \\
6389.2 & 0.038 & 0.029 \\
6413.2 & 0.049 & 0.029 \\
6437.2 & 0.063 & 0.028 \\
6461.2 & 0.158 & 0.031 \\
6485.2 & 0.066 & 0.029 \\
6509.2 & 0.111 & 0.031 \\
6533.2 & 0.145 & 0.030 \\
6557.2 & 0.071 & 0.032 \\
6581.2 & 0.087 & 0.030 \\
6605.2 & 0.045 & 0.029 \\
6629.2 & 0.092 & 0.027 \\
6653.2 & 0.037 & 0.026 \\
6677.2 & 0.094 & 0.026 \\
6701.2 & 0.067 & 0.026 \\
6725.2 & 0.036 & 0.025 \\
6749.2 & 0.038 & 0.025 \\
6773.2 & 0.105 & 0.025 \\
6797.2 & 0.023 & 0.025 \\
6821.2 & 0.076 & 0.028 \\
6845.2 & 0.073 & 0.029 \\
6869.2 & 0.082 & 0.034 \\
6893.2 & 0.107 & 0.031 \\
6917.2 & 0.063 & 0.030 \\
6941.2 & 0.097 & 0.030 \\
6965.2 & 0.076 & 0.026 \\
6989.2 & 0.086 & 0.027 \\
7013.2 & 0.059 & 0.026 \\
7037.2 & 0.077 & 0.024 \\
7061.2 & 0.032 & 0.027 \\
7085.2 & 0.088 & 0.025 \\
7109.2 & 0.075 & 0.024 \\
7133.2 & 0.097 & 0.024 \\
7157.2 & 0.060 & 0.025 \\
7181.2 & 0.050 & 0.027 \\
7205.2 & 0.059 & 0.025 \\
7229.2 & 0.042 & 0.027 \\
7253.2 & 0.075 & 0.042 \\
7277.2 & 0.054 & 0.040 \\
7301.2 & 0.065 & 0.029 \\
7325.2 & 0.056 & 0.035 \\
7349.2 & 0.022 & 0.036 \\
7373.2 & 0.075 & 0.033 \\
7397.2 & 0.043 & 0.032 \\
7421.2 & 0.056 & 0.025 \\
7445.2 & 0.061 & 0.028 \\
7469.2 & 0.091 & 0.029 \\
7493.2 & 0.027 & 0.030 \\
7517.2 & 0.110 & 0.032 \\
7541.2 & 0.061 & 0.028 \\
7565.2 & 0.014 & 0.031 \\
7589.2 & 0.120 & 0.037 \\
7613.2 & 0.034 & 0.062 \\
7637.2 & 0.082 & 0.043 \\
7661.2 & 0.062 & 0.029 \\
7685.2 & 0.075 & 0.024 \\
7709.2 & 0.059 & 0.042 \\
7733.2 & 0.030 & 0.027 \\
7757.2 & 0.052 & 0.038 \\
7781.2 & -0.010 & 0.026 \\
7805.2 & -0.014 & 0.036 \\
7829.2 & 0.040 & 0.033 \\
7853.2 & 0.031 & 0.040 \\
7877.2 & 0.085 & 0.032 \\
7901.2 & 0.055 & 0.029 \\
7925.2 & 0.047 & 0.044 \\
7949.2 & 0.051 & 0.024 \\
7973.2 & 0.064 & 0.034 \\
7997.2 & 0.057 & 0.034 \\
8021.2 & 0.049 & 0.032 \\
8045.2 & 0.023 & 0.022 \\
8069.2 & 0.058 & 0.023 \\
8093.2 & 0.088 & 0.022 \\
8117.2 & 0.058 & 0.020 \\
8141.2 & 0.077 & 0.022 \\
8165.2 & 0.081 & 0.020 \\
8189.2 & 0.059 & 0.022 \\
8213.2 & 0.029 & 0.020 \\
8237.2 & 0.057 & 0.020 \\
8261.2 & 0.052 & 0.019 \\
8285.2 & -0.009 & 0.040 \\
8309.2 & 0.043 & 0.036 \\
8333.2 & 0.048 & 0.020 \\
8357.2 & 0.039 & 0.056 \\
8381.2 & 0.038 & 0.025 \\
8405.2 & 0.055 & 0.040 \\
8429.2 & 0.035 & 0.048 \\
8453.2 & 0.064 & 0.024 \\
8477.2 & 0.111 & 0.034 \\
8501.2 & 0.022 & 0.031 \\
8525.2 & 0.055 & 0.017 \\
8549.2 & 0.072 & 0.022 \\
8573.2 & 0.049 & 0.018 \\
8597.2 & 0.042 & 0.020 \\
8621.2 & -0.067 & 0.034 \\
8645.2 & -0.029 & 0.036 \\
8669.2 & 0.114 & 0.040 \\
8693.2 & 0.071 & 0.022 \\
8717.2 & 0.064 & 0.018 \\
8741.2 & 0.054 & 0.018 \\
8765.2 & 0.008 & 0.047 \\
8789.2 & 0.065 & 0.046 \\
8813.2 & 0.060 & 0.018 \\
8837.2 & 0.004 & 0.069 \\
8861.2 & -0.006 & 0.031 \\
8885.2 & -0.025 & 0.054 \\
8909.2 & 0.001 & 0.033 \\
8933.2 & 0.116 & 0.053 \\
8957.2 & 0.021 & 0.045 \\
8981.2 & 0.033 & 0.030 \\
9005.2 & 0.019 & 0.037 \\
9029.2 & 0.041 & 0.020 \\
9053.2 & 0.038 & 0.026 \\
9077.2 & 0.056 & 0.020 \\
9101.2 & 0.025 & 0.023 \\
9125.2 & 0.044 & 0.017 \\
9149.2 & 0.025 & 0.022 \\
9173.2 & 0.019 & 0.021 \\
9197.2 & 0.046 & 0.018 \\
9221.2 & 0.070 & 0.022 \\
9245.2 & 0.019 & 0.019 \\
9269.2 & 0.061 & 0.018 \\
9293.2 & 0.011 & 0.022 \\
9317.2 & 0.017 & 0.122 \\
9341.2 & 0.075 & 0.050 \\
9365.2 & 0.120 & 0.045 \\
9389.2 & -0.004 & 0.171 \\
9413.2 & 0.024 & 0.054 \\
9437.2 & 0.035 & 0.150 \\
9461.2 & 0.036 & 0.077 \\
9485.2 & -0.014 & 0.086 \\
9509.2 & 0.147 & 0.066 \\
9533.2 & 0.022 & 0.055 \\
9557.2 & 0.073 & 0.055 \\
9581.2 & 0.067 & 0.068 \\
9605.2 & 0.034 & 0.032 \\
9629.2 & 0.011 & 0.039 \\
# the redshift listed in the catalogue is 1.59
